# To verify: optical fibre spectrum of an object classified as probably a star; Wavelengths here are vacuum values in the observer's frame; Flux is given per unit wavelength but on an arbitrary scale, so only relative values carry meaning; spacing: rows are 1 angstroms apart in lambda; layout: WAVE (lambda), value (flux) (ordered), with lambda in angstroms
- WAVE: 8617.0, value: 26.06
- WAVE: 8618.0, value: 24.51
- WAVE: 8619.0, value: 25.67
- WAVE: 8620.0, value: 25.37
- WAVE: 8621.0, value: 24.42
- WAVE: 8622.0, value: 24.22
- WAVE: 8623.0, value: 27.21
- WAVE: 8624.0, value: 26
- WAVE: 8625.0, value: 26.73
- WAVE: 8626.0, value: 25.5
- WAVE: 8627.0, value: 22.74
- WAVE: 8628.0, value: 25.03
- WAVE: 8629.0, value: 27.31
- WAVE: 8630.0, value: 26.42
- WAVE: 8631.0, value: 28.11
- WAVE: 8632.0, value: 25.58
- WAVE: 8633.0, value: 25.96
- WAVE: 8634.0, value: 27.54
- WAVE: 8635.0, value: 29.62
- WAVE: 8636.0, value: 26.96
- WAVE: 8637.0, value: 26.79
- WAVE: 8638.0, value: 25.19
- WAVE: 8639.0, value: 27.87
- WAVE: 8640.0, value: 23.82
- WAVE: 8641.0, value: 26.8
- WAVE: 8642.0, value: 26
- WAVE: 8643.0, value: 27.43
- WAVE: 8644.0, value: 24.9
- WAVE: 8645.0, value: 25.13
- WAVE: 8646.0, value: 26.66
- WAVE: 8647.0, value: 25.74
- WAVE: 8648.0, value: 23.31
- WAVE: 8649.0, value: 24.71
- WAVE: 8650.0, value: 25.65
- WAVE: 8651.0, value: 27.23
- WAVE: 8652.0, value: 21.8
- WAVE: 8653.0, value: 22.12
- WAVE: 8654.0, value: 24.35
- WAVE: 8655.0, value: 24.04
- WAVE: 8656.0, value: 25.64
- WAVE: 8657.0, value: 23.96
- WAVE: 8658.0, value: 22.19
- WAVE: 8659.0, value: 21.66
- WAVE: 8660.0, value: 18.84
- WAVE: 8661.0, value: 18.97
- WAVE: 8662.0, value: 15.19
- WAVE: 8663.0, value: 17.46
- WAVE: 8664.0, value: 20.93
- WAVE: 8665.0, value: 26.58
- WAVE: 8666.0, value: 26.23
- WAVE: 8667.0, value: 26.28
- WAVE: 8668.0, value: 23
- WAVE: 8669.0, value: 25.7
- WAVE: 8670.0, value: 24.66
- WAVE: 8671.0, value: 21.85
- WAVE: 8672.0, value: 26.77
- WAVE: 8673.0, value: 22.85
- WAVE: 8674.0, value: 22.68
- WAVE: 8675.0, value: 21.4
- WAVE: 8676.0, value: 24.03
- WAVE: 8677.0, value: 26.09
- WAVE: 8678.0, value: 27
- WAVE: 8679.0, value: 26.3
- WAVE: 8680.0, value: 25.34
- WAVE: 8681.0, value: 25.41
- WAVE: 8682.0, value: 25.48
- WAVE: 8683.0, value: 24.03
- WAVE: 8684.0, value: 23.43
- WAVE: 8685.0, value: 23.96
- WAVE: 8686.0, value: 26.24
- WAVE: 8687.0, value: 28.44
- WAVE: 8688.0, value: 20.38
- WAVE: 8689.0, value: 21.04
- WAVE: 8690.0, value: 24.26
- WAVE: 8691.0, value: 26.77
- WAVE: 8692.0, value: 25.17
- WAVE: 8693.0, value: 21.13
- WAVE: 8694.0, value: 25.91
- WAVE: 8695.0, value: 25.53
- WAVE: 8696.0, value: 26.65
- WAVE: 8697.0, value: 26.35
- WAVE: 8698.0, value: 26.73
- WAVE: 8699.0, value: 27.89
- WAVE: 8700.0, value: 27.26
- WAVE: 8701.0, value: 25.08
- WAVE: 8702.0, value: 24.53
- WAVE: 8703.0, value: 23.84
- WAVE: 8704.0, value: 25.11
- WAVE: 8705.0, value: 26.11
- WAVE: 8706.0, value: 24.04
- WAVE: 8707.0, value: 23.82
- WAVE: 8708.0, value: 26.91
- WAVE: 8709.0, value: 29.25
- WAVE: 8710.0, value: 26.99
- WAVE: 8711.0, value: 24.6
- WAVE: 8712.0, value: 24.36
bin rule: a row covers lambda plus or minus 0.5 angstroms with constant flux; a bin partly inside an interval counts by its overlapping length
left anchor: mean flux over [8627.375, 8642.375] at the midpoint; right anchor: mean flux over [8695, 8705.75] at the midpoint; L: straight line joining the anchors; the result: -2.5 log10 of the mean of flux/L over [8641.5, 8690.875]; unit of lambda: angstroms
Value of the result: 0.099 mag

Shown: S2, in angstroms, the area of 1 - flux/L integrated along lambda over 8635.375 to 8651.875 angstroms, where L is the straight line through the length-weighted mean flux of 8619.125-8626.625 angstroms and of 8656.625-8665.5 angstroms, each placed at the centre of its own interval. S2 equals -2.1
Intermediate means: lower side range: 25.6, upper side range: 20.6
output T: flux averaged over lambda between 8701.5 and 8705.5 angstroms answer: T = 24.9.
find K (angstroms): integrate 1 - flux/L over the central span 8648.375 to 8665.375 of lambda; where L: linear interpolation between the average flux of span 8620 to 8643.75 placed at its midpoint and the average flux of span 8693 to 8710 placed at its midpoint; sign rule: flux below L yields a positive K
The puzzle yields 2.39 angstroms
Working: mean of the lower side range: 26.2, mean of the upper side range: 25.8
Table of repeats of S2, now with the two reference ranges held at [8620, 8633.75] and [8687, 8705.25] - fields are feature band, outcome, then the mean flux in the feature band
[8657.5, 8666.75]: 1.6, 21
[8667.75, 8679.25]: 0.4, 24.3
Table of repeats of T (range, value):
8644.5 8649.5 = 25.1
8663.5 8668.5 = 24.6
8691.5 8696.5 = 24.9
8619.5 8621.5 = 24.9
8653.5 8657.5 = 24.5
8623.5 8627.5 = 25.2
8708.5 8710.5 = 28.1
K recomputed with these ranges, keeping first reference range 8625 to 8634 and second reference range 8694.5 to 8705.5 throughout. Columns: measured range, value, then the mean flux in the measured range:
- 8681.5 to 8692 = 0.6 angstroms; 24.4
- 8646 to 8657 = 0.6 angstroms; 24.5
